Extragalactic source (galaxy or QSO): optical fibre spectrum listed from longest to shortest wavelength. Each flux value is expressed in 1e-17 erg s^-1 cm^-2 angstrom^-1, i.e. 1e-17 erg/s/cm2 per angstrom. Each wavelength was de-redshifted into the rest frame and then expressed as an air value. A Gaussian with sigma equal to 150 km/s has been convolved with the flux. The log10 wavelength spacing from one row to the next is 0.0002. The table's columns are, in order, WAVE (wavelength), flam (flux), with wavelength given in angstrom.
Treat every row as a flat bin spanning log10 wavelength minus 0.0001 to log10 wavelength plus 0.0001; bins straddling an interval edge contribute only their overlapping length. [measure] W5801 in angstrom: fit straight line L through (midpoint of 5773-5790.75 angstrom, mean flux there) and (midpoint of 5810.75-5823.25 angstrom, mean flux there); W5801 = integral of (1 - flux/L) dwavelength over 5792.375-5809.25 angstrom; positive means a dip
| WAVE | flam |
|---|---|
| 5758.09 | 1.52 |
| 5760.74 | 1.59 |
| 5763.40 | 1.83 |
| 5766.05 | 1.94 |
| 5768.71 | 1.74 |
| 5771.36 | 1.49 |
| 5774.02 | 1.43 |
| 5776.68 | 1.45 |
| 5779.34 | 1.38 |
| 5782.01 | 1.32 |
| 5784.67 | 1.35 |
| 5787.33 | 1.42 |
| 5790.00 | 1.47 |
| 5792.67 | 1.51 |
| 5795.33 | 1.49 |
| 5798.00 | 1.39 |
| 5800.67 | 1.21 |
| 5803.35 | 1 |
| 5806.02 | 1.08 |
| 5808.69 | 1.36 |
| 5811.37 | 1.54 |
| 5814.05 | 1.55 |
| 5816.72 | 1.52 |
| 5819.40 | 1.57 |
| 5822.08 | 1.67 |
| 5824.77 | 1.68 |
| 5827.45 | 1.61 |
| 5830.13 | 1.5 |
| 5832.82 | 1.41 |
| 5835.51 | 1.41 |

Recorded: 2.4 angstrom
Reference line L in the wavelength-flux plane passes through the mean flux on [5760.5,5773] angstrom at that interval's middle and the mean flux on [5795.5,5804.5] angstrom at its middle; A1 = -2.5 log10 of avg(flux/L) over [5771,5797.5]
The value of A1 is 0.02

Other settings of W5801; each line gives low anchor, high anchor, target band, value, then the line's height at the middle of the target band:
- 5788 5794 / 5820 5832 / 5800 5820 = 2.6 angstrom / 1.55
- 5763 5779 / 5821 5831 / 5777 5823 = 6.2 angstrom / 1.62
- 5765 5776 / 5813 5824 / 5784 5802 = 2.3 angstrom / 1.61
